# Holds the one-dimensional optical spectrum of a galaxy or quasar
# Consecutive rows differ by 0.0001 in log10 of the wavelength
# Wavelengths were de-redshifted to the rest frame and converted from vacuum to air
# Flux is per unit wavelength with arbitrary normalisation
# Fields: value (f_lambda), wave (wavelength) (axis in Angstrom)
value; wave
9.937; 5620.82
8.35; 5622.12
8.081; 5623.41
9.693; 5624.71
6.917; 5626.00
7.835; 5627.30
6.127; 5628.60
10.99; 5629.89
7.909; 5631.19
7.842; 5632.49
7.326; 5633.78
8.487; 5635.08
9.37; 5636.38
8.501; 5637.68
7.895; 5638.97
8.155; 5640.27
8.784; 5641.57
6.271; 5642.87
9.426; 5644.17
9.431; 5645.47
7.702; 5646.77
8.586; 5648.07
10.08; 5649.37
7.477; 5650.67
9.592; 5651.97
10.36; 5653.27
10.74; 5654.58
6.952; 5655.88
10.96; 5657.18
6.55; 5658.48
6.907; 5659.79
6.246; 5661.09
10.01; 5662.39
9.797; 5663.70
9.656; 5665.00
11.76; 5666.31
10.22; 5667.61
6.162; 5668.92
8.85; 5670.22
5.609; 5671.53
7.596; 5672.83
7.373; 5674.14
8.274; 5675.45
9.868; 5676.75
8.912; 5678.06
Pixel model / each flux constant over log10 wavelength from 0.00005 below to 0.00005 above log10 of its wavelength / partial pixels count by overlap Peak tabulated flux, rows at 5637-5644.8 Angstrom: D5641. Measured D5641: 9.426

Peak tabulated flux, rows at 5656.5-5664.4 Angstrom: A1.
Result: 10.96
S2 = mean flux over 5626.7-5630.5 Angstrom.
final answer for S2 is 8.3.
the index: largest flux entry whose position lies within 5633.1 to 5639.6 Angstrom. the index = 9.37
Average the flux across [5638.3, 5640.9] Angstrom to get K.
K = 8.05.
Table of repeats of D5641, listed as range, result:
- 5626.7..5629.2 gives 7.835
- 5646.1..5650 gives 10.08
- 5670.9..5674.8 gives 7.596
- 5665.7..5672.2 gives 11.76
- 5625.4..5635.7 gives 10.99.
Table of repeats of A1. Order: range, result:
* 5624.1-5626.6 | 9.693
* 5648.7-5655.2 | 10.74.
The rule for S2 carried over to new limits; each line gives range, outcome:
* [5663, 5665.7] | 9.74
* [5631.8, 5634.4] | 7.6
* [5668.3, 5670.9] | 7.51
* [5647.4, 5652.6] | 8.93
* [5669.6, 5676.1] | 7.53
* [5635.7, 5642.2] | 8.54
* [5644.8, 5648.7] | 8.58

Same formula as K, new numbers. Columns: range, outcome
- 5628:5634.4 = 8.06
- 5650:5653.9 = 9.15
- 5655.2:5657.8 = 8.97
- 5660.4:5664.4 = 8.69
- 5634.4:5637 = 8.89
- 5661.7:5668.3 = 10.2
